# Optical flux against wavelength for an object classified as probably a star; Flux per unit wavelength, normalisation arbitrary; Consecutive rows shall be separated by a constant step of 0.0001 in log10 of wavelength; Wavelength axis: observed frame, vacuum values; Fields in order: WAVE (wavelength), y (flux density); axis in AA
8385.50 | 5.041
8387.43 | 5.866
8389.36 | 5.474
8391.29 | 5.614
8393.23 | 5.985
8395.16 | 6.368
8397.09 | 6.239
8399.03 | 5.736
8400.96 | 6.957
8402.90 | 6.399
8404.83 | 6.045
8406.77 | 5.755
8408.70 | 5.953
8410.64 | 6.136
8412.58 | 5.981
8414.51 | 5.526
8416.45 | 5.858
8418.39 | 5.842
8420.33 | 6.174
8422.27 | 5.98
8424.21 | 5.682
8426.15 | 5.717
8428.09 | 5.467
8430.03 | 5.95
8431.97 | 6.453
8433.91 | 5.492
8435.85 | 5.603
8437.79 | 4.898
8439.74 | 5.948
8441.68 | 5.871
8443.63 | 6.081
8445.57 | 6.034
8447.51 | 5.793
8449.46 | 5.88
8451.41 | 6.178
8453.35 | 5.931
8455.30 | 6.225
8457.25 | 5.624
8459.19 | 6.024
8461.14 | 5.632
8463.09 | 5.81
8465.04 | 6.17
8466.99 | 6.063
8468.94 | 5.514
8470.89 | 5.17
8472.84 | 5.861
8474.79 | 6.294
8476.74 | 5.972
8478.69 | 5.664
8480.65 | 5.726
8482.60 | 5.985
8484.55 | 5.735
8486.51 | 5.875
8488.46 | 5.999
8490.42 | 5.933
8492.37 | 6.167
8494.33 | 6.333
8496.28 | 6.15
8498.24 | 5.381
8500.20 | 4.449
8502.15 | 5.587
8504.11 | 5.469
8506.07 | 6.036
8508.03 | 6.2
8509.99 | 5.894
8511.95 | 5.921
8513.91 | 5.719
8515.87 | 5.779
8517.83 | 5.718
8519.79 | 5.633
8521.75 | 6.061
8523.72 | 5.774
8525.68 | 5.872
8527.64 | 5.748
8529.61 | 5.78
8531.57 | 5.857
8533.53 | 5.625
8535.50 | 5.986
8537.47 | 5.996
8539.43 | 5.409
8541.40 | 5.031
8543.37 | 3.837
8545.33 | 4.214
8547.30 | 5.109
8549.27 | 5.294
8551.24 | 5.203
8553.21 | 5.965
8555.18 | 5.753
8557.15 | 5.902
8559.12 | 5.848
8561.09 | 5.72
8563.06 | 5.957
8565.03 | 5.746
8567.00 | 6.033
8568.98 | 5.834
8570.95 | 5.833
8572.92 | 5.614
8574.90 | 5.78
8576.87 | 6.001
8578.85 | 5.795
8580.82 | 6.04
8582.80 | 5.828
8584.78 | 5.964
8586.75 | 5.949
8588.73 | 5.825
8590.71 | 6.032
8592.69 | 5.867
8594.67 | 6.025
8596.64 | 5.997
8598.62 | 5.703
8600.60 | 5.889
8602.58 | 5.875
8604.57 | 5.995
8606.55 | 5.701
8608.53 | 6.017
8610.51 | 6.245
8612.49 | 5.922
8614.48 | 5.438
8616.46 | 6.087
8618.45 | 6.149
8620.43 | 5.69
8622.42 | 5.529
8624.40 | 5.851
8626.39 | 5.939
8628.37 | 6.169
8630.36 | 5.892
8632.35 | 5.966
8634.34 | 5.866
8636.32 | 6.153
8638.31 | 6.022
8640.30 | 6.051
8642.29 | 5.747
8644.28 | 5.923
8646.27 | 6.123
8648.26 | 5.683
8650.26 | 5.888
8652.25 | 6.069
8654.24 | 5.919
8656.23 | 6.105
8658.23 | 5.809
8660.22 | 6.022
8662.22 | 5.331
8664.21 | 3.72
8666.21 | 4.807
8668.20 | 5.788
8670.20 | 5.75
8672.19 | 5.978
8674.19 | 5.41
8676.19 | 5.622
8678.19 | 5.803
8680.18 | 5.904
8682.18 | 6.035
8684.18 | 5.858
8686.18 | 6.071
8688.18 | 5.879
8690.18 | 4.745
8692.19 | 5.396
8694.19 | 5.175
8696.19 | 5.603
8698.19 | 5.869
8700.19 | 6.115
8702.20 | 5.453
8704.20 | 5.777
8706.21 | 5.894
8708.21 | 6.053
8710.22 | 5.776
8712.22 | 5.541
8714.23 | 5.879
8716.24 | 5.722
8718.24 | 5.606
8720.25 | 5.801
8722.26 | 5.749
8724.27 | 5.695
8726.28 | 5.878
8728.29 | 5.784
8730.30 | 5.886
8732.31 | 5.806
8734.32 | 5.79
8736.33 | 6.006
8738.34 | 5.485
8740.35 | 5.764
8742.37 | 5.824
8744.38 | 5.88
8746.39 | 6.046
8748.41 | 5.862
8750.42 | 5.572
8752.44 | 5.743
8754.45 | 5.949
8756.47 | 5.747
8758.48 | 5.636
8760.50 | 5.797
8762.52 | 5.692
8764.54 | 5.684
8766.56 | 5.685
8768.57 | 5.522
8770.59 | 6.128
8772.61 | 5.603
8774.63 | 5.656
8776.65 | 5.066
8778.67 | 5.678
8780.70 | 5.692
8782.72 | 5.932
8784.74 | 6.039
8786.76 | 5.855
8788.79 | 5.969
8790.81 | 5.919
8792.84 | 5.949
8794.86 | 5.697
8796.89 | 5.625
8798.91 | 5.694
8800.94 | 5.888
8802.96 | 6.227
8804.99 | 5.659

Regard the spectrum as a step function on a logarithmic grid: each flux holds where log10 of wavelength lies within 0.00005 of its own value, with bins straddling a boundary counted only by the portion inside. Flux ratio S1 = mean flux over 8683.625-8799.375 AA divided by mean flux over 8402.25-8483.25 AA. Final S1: 0.98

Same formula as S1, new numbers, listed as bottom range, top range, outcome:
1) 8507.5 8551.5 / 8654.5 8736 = 1.02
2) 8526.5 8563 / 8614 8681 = 1.05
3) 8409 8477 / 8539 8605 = 0.97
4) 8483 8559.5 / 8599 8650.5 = 1.05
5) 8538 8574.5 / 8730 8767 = 1.06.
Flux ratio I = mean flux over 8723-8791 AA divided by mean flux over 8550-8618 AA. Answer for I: 1.0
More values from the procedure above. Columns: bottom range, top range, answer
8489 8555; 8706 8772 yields 1.03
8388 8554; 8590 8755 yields 1.00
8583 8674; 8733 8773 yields 0.99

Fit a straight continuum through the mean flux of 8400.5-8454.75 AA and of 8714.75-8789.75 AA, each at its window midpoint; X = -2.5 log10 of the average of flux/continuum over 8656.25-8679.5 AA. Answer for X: 0.06 mag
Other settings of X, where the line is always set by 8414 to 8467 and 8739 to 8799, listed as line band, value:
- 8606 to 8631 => -0.02 mag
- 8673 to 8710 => 0.01 mag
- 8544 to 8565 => 0.07 mag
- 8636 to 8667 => 0.02 mag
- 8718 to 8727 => 0.00 mag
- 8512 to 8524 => 0.01 mag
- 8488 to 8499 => -0.03 mag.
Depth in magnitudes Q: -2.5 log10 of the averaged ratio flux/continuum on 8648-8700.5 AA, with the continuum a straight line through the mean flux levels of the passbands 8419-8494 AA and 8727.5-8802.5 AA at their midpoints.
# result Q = 0.031 mag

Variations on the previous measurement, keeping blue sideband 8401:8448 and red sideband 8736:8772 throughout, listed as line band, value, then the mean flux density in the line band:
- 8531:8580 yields 0.051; 5.57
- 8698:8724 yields 0.001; 5.78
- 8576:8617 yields -0.016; 5.91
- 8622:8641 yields -0.026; 5.96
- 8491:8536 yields 0.012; 5.79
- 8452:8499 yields -0.005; 5.89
